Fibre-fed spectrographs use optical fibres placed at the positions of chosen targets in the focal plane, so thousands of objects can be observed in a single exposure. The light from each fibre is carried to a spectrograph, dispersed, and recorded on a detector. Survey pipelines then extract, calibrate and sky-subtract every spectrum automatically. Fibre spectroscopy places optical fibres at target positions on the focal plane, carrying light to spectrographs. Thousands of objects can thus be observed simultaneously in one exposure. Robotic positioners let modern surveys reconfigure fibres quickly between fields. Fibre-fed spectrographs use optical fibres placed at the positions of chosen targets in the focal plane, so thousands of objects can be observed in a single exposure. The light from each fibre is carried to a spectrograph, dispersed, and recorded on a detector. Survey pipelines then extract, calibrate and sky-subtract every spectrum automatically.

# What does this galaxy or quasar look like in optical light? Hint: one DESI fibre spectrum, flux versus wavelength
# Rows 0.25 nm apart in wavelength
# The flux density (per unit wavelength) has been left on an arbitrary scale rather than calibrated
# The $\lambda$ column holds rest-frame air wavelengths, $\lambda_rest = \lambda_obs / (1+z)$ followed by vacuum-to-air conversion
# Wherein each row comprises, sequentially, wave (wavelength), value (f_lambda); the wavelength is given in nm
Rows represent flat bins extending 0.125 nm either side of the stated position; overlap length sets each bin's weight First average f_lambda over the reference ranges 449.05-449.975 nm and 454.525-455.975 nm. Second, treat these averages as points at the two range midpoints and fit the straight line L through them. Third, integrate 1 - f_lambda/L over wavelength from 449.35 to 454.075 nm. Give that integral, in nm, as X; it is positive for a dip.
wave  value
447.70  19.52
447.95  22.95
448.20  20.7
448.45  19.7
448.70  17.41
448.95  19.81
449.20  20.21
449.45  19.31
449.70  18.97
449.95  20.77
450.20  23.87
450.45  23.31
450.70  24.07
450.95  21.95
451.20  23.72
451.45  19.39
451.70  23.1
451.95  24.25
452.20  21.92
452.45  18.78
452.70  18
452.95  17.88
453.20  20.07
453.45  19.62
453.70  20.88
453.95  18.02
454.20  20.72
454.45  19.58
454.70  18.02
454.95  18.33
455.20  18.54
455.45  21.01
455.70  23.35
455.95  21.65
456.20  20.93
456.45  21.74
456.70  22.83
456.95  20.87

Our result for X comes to -0.27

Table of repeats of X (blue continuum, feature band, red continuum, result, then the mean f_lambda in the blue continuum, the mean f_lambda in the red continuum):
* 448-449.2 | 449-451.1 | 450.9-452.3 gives -0.05 nm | 19.7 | 22.4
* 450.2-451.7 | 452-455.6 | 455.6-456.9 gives 0.45 nm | 22.7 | 22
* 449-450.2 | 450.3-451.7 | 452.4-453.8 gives -0.19 nm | 20.2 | 19.2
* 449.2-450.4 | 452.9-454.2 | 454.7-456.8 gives 0.08 nm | 20.8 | 20.8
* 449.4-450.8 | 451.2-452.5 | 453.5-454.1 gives -0.07 nm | 21.8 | 19.5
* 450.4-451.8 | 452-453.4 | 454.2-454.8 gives 0.09 nm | 22.5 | 19.2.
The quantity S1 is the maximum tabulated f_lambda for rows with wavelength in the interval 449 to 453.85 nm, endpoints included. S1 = 24.25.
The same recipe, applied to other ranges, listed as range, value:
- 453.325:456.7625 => 23.35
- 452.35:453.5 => 20.07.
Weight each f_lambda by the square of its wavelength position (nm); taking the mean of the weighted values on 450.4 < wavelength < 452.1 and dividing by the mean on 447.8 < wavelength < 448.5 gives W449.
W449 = 1.1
